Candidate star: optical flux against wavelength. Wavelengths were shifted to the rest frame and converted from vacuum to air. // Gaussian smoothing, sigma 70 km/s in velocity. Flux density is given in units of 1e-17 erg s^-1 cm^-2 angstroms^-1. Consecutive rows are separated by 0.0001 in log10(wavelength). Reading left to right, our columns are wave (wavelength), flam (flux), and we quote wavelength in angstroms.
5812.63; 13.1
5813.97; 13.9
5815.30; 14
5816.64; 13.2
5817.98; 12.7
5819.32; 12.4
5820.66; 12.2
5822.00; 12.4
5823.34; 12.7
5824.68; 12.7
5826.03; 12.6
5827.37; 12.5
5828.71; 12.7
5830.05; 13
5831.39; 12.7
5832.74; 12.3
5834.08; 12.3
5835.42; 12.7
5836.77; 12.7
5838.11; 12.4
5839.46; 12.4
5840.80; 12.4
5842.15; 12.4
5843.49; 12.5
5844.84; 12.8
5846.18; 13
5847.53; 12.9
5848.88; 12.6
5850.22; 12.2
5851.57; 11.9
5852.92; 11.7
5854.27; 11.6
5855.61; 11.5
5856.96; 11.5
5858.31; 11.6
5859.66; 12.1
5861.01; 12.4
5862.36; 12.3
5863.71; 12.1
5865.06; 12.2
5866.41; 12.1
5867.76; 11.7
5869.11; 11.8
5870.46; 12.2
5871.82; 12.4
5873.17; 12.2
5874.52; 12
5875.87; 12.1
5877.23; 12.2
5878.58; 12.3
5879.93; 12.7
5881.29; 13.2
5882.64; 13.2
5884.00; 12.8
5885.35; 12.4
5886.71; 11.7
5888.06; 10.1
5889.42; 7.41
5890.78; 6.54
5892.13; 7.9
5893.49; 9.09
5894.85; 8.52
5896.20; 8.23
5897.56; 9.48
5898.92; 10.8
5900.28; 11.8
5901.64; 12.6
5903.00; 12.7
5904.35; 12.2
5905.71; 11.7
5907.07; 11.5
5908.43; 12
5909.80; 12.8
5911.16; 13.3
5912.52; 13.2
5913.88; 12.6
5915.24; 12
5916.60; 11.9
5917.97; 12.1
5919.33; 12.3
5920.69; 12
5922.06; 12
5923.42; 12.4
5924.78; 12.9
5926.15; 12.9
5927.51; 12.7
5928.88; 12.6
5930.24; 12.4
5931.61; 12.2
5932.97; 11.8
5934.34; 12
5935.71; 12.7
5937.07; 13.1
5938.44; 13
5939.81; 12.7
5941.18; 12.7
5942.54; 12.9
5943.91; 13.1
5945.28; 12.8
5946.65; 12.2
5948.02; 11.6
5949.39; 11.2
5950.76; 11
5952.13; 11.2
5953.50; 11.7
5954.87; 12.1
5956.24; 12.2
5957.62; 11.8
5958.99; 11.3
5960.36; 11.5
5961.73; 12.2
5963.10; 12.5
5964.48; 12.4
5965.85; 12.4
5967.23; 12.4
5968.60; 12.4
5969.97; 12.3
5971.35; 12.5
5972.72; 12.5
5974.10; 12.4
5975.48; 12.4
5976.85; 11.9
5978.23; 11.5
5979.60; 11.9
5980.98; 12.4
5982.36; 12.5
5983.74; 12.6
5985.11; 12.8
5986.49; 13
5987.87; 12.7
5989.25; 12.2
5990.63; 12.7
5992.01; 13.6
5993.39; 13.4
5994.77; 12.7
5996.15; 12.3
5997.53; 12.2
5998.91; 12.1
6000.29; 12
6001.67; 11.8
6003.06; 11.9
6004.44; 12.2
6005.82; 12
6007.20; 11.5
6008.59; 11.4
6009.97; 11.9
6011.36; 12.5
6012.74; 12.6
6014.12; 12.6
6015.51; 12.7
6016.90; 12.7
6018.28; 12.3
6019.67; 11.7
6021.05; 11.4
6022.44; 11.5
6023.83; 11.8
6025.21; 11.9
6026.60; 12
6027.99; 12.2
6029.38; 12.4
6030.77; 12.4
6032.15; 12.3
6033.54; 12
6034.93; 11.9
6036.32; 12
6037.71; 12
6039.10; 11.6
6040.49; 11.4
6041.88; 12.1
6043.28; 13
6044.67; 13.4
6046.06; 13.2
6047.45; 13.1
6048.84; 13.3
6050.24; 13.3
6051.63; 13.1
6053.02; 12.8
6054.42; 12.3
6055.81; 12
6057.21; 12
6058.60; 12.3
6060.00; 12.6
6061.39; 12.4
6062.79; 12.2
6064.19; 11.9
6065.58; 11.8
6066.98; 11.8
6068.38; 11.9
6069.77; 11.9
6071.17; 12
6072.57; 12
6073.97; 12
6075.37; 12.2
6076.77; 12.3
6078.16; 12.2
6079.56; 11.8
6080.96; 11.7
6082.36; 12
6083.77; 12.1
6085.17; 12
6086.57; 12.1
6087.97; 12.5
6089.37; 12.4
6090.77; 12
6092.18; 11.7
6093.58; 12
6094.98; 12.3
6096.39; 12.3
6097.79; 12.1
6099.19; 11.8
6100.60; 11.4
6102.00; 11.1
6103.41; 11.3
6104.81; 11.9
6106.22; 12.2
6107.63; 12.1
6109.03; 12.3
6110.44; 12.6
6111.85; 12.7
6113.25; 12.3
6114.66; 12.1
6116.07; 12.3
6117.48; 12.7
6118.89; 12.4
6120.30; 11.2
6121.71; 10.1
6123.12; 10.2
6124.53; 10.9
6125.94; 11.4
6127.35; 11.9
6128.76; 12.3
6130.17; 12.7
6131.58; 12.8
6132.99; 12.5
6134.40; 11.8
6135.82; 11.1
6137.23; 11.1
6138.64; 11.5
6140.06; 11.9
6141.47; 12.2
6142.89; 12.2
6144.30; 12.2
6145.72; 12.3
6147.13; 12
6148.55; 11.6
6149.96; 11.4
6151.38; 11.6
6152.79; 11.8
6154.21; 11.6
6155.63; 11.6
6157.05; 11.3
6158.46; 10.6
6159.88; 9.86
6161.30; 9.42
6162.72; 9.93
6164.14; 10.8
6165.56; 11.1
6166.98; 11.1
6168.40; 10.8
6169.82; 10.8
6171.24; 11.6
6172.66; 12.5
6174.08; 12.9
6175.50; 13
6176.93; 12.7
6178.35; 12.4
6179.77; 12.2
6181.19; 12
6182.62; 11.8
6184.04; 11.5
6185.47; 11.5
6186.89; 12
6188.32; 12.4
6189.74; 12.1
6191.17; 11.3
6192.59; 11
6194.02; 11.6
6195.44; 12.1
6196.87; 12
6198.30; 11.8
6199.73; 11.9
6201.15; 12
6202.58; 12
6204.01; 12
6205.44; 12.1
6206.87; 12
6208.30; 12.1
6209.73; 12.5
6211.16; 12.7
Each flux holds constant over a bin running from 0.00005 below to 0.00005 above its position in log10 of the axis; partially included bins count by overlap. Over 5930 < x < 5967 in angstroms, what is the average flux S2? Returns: 12.2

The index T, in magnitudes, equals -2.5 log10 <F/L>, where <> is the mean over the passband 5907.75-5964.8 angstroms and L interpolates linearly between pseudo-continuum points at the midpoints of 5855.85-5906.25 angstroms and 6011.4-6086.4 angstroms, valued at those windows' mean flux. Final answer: -0.06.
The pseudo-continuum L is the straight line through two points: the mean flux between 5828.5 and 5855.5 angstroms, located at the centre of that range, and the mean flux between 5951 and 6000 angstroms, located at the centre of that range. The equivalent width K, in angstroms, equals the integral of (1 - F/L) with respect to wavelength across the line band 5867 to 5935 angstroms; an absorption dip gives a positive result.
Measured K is 3.8 angstroms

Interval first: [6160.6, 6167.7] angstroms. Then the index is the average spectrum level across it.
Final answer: 10.5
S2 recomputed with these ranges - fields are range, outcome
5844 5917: 11.7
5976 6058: 12.3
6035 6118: 12.2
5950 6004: 12.2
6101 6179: 11.7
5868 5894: 11.3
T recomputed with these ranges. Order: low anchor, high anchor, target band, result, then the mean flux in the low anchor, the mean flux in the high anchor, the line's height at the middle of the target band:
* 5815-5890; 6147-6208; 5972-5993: -0.043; 12.3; 11.6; 12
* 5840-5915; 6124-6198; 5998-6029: -0.032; 11.7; 11.7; 11.7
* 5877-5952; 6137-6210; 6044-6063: -0.089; 11.8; 11.7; 11.7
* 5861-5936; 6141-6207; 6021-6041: -0.022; 11.7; 11.7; 11.7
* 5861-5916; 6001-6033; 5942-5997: -0.037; 11.5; 12.1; 11.9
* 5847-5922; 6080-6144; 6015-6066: -0.042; 11.6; 11.9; 11.8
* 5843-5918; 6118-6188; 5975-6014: -0.061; 11.7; 11.6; 11.6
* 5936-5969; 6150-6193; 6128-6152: -0.032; 12.2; 11.5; 11.6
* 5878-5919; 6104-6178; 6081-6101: -0.040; 11.3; 11.7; 11.6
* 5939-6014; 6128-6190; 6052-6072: -0.015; 12.2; 11.7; 12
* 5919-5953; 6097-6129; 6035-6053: -0.054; 12.3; 11.8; 12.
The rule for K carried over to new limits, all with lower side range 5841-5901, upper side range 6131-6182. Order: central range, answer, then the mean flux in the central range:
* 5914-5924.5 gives -0.6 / 12.2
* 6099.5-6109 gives -0.1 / 11.7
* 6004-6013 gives -0.3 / 12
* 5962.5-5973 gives -0.8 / 12.4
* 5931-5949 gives -1.5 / 12.5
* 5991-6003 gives -1.0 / 12.5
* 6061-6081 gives -0.7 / 12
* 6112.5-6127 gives 0.0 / 11.6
